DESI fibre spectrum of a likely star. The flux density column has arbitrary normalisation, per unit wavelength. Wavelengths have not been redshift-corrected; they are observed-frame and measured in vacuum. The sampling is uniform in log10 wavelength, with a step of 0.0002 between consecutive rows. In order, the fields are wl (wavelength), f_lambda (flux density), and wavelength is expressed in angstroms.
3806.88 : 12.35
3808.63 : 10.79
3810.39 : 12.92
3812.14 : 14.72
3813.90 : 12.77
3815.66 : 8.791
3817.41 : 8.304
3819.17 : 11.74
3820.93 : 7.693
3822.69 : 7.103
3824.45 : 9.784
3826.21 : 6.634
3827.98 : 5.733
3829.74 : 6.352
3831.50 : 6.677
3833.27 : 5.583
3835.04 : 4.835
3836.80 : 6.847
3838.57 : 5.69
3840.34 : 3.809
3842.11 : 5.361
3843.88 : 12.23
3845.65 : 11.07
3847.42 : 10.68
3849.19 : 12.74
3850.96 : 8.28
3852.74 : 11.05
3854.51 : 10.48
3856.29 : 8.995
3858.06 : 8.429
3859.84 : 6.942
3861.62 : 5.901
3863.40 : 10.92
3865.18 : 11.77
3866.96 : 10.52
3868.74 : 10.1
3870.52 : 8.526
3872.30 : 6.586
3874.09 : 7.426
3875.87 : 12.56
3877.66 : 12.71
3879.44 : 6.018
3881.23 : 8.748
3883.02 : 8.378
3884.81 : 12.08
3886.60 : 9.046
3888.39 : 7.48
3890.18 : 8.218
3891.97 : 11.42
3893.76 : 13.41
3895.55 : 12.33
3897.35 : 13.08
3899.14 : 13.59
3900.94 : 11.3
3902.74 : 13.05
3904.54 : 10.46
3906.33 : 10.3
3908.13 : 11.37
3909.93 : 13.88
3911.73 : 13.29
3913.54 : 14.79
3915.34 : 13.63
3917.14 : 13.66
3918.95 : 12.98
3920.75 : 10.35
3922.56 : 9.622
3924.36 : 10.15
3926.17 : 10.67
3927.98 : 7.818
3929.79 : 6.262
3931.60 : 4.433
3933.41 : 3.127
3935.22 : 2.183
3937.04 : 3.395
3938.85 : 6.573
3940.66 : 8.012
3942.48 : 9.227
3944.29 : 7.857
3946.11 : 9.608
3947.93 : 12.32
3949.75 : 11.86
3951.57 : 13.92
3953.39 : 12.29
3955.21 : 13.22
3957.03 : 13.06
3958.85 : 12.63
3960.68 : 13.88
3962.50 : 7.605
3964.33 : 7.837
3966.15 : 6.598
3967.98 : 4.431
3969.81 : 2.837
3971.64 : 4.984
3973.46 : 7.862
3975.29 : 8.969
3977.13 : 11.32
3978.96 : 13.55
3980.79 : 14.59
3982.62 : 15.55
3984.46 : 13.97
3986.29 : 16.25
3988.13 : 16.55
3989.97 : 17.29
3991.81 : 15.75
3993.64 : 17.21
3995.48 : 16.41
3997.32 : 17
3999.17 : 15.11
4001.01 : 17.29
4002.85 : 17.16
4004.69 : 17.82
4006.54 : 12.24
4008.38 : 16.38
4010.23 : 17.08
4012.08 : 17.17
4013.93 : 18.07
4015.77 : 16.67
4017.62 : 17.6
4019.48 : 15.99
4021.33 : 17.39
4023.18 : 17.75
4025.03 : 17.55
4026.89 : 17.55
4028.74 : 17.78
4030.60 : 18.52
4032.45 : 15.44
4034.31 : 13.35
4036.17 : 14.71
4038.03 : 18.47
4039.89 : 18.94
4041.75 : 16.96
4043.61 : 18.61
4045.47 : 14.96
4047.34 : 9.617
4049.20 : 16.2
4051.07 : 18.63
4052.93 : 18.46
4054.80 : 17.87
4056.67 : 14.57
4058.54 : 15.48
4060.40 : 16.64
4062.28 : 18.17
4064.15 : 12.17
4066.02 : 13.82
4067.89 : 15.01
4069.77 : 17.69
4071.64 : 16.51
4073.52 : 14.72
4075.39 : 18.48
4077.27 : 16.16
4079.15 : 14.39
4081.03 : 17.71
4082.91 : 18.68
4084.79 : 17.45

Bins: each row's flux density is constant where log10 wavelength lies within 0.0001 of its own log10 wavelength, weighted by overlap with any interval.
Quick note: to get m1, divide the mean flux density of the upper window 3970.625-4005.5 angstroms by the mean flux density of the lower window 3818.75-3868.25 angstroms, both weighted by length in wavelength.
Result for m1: 1.73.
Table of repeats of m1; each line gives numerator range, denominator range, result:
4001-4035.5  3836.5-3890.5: 1.85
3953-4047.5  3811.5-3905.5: 1.55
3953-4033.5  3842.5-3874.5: 1.48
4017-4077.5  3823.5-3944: 1.78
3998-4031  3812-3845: 2.17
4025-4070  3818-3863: 2.01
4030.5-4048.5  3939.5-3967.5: 1.51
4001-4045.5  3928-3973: 2.05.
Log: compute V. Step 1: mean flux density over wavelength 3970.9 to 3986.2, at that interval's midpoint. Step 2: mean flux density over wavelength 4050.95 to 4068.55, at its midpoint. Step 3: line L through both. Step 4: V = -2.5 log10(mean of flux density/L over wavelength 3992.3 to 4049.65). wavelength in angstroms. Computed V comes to -0.192 mag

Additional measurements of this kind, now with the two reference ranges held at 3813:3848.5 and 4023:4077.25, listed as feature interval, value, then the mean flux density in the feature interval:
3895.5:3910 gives -0.131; 12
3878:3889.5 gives 0.131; 8.81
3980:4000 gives -0.141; 16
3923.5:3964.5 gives 0.336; 9.07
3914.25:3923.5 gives -0.076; 12.1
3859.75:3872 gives 0.000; 9.26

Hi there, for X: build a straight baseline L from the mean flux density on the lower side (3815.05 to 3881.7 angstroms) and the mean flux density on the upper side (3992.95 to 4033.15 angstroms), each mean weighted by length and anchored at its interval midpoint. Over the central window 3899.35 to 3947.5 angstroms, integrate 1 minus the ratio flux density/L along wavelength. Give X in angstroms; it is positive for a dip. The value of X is 10.0 angstroms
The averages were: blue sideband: 8.52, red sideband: 16.9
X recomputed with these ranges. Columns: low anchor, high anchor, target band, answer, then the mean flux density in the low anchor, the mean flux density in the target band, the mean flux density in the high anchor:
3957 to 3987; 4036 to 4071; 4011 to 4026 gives -4.0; 10.2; 17.3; 16.2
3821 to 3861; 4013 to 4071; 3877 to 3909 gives -1.7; 7.95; 10.7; 16.5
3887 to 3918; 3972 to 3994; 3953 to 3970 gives 4.7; 12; 9.63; 13.8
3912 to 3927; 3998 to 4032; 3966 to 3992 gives 6.6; 12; 11.4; 16.9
